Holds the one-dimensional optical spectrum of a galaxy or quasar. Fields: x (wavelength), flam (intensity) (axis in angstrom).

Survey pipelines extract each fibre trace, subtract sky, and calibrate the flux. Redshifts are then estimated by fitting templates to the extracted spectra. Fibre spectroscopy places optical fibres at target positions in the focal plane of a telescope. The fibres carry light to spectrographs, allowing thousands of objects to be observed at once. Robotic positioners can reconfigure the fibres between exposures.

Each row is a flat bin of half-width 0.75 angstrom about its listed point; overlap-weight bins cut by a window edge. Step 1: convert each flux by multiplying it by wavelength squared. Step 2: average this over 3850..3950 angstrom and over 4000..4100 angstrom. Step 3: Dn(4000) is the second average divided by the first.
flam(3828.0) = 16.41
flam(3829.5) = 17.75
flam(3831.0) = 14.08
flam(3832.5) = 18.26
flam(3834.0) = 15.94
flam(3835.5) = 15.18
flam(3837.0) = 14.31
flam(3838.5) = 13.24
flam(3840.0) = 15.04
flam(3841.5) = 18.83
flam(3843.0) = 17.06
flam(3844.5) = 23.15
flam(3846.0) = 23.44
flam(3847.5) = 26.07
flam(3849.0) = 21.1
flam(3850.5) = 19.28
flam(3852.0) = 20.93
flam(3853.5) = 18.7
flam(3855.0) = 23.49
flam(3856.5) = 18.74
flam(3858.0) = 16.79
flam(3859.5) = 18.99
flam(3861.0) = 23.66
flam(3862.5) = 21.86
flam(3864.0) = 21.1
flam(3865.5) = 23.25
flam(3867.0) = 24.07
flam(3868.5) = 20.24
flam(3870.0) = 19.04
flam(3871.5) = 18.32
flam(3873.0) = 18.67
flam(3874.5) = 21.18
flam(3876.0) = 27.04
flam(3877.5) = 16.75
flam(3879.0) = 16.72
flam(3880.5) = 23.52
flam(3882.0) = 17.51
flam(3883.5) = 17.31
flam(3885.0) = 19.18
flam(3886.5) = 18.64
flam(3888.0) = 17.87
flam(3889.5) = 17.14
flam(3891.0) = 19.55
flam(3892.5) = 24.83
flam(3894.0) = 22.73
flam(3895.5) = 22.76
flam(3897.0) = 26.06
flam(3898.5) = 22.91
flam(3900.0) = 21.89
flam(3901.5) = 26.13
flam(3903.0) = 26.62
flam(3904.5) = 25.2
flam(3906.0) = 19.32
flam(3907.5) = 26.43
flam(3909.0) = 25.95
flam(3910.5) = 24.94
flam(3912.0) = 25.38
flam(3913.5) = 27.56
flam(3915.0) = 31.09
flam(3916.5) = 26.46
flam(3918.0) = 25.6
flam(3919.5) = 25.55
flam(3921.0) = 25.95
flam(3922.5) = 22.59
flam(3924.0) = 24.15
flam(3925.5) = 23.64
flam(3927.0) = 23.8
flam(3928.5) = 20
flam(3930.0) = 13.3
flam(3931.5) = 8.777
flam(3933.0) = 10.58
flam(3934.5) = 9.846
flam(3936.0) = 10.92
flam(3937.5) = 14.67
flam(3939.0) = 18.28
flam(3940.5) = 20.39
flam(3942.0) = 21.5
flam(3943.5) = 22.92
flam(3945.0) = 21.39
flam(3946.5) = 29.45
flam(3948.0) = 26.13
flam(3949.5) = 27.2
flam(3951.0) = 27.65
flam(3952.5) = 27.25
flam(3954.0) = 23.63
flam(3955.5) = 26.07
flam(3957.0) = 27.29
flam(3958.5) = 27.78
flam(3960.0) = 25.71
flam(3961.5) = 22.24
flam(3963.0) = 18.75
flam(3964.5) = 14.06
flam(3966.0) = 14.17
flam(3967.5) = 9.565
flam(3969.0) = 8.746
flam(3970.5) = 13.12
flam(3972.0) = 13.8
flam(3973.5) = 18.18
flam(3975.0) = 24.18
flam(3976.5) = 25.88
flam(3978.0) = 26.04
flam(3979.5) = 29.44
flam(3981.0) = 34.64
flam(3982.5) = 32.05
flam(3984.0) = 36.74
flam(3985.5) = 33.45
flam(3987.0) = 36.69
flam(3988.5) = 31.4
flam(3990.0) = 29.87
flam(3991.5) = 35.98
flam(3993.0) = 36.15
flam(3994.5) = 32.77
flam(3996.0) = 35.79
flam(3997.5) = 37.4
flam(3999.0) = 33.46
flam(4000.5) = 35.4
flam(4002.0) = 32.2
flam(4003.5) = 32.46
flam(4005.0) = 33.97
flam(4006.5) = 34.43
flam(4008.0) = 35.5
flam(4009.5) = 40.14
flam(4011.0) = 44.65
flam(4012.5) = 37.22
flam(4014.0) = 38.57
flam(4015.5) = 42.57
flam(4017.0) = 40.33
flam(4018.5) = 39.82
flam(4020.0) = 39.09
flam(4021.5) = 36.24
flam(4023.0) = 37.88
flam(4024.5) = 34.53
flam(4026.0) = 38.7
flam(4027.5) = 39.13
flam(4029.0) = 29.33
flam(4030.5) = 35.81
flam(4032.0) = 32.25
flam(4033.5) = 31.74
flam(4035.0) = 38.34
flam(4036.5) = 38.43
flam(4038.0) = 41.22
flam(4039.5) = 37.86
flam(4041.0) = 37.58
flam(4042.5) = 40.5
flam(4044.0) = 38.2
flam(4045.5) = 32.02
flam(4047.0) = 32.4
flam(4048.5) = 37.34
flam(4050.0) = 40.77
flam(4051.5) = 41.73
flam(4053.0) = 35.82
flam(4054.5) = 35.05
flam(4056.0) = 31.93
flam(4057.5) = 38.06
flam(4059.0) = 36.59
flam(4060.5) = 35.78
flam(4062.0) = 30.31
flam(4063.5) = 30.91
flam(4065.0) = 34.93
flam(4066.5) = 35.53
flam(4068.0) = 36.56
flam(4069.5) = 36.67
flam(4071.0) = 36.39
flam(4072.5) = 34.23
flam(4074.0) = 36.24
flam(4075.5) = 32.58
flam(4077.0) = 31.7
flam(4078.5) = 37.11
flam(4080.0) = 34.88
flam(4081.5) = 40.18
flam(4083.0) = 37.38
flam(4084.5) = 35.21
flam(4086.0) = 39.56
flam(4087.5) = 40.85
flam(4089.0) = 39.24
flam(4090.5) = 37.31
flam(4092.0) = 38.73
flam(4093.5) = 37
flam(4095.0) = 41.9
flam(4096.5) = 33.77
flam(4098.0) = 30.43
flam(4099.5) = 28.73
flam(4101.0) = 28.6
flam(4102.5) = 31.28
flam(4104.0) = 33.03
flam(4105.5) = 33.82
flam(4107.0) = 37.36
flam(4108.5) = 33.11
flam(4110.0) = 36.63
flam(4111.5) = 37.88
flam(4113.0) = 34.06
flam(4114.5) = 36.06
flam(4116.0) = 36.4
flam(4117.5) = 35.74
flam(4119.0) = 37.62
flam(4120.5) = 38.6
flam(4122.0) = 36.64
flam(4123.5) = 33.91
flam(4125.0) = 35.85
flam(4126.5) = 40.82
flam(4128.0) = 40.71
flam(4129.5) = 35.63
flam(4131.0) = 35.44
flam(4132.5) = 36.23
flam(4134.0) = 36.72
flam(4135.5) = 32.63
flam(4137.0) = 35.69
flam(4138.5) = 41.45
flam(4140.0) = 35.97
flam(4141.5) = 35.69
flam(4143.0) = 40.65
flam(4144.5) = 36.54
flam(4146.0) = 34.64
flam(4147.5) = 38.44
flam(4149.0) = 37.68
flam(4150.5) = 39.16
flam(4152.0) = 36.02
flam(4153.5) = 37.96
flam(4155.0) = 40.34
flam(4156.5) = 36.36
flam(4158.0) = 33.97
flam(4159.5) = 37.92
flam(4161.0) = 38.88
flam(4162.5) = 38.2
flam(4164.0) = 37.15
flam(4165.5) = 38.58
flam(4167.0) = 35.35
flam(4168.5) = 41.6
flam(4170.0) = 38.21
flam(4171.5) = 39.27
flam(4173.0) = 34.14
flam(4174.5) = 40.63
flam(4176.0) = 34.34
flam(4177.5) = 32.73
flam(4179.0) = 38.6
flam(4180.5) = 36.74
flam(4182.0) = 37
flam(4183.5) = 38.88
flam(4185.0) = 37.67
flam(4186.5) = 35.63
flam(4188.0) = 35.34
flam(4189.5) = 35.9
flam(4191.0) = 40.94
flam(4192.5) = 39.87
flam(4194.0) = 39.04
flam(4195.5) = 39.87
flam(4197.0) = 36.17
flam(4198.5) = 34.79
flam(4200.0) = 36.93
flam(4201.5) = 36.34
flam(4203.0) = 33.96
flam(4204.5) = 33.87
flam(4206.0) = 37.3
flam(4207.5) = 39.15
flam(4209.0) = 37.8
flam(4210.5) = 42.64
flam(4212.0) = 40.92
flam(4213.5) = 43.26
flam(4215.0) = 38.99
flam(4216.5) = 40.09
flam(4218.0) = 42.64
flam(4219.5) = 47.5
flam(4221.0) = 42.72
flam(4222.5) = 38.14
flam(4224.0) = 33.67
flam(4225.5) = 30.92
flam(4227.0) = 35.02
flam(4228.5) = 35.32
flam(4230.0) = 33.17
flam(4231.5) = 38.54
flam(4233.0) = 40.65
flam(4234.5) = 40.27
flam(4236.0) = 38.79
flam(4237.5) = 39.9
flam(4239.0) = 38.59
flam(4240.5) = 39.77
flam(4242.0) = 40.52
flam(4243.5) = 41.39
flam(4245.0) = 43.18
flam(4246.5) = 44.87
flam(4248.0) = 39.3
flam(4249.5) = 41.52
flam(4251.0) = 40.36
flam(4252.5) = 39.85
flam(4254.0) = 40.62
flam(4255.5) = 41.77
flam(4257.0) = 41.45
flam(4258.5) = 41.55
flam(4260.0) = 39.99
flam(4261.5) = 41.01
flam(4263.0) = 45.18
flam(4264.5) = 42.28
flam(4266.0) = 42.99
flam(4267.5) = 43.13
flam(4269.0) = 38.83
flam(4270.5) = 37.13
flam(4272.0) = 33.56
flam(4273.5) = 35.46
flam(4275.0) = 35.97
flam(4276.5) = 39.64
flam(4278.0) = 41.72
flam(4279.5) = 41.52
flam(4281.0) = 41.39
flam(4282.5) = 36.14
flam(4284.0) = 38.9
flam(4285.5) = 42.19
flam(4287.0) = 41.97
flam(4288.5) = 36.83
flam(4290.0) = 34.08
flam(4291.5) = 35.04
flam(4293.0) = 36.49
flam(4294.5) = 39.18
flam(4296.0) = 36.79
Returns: 1.84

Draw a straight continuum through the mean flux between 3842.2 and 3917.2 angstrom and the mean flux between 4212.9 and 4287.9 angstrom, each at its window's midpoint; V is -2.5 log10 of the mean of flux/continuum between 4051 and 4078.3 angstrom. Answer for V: -0.14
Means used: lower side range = 21.9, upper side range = 39.9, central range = 35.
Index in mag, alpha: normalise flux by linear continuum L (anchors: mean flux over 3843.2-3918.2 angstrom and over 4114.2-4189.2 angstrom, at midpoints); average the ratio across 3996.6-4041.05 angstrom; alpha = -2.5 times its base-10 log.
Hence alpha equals -0.23 mag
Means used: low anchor 22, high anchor 37.1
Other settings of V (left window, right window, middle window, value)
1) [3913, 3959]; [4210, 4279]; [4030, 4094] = -0.23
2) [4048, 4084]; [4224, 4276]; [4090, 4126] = 0.04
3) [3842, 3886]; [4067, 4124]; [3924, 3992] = 0.19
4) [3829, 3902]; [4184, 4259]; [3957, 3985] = 0.16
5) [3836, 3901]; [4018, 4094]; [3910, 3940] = 0.21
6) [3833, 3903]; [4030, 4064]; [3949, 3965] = 0.15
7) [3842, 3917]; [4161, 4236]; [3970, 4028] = -0.20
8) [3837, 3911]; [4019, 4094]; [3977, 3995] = -0.08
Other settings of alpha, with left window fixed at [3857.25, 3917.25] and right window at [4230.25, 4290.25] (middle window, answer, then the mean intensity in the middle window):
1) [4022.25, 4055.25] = -0.240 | 36.7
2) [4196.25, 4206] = 0.051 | 35.5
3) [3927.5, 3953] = 0.265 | 19.4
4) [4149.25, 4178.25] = -0.060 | 37.4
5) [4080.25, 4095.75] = -0.212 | 38.6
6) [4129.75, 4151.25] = -0.079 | 36.9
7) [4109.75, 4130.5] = -0.110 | 36.9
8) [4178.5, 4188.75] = -0.021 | 37.1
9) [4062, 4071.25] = -0.131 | 34.7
